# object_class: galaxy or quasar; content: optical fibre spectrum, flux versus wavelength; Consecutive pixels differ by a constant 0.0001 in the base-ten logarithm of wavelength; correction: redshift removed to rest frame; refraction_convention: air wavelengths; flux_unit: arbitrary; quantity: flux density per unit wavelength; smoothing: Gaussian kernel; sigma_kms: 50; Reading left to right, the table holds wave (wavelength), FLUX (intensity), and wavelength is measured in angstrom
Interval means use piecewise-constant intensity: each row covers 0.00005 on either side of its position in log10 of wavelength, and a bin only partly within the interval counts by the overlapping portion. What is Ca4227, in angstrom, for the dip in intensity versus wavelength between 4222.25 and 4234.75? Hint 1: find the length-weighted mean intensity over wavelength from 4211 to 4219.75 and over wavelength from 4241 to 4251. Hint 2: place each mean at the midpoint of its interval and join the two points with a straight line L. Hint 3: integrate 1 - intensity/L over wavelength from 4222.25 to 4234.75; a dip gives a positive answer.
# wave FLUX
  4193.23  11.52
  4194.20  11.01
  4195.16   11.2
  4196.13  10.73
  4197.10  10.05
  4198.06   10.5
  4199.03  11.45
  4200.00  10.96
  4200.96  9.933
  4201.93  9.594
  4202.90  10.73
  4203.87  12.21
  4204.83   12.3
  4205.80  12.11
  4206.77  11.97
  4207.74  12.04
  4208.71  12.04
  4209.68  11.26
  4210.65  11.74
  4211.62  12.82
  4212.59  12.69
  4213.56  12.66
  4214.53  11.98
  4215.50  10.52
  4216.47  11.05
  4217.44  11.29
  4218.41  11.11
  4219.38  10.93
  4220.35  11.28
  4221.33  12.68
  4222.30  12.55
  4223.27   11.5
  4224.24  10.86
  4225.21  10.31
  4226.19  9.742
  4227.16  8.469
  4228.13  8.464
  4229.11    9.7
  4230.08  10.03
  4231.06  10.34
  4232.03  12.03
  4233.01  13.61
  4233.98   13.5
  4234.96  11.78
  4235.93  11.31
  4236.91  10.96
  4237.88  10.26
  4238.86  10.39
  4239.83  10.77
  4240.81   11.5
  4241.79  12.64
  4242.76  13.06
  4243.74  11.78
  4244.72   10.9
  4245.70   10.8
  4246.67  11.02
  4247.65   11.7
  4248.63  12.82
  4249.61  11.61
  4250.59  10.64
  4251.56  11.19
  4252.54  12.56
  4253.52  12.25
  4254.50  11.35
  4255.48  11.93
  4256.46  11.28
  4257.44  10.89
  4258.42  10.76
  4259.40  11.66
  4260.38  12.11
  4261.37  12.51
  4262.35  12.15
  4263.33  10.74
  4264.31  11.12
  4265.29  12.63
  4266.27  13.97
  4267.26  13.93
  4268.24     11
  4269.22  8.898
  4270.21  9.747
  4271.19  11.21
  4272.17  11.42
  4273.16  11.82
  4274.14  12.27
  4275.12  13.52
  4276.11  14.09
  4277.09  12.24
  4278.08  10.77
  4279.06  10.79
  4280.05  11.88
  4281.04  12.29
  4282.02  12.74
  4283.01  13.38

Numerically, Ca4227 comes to 0.9 angstrom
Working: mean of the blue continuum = 11.7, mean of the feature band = 10.8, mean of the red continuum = 11.7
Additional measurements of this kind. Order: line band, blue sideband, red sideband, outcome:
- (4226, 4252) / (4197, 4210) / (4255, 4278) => 0.9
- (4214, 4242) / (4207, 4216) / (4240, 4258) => 1.8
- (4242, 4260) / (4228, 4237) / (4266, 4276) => -0.1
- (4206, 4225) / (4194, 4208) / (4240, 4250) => -0.7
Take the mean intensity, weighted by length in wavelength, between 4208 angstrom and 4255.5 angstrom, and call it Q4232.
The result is 11.4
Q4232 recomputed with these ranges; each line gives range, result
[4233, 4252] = 11.6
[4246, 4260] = 11.5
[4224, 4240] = 10.7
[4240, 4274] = 11.6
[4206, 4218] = 11.8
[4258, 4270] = 11.7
